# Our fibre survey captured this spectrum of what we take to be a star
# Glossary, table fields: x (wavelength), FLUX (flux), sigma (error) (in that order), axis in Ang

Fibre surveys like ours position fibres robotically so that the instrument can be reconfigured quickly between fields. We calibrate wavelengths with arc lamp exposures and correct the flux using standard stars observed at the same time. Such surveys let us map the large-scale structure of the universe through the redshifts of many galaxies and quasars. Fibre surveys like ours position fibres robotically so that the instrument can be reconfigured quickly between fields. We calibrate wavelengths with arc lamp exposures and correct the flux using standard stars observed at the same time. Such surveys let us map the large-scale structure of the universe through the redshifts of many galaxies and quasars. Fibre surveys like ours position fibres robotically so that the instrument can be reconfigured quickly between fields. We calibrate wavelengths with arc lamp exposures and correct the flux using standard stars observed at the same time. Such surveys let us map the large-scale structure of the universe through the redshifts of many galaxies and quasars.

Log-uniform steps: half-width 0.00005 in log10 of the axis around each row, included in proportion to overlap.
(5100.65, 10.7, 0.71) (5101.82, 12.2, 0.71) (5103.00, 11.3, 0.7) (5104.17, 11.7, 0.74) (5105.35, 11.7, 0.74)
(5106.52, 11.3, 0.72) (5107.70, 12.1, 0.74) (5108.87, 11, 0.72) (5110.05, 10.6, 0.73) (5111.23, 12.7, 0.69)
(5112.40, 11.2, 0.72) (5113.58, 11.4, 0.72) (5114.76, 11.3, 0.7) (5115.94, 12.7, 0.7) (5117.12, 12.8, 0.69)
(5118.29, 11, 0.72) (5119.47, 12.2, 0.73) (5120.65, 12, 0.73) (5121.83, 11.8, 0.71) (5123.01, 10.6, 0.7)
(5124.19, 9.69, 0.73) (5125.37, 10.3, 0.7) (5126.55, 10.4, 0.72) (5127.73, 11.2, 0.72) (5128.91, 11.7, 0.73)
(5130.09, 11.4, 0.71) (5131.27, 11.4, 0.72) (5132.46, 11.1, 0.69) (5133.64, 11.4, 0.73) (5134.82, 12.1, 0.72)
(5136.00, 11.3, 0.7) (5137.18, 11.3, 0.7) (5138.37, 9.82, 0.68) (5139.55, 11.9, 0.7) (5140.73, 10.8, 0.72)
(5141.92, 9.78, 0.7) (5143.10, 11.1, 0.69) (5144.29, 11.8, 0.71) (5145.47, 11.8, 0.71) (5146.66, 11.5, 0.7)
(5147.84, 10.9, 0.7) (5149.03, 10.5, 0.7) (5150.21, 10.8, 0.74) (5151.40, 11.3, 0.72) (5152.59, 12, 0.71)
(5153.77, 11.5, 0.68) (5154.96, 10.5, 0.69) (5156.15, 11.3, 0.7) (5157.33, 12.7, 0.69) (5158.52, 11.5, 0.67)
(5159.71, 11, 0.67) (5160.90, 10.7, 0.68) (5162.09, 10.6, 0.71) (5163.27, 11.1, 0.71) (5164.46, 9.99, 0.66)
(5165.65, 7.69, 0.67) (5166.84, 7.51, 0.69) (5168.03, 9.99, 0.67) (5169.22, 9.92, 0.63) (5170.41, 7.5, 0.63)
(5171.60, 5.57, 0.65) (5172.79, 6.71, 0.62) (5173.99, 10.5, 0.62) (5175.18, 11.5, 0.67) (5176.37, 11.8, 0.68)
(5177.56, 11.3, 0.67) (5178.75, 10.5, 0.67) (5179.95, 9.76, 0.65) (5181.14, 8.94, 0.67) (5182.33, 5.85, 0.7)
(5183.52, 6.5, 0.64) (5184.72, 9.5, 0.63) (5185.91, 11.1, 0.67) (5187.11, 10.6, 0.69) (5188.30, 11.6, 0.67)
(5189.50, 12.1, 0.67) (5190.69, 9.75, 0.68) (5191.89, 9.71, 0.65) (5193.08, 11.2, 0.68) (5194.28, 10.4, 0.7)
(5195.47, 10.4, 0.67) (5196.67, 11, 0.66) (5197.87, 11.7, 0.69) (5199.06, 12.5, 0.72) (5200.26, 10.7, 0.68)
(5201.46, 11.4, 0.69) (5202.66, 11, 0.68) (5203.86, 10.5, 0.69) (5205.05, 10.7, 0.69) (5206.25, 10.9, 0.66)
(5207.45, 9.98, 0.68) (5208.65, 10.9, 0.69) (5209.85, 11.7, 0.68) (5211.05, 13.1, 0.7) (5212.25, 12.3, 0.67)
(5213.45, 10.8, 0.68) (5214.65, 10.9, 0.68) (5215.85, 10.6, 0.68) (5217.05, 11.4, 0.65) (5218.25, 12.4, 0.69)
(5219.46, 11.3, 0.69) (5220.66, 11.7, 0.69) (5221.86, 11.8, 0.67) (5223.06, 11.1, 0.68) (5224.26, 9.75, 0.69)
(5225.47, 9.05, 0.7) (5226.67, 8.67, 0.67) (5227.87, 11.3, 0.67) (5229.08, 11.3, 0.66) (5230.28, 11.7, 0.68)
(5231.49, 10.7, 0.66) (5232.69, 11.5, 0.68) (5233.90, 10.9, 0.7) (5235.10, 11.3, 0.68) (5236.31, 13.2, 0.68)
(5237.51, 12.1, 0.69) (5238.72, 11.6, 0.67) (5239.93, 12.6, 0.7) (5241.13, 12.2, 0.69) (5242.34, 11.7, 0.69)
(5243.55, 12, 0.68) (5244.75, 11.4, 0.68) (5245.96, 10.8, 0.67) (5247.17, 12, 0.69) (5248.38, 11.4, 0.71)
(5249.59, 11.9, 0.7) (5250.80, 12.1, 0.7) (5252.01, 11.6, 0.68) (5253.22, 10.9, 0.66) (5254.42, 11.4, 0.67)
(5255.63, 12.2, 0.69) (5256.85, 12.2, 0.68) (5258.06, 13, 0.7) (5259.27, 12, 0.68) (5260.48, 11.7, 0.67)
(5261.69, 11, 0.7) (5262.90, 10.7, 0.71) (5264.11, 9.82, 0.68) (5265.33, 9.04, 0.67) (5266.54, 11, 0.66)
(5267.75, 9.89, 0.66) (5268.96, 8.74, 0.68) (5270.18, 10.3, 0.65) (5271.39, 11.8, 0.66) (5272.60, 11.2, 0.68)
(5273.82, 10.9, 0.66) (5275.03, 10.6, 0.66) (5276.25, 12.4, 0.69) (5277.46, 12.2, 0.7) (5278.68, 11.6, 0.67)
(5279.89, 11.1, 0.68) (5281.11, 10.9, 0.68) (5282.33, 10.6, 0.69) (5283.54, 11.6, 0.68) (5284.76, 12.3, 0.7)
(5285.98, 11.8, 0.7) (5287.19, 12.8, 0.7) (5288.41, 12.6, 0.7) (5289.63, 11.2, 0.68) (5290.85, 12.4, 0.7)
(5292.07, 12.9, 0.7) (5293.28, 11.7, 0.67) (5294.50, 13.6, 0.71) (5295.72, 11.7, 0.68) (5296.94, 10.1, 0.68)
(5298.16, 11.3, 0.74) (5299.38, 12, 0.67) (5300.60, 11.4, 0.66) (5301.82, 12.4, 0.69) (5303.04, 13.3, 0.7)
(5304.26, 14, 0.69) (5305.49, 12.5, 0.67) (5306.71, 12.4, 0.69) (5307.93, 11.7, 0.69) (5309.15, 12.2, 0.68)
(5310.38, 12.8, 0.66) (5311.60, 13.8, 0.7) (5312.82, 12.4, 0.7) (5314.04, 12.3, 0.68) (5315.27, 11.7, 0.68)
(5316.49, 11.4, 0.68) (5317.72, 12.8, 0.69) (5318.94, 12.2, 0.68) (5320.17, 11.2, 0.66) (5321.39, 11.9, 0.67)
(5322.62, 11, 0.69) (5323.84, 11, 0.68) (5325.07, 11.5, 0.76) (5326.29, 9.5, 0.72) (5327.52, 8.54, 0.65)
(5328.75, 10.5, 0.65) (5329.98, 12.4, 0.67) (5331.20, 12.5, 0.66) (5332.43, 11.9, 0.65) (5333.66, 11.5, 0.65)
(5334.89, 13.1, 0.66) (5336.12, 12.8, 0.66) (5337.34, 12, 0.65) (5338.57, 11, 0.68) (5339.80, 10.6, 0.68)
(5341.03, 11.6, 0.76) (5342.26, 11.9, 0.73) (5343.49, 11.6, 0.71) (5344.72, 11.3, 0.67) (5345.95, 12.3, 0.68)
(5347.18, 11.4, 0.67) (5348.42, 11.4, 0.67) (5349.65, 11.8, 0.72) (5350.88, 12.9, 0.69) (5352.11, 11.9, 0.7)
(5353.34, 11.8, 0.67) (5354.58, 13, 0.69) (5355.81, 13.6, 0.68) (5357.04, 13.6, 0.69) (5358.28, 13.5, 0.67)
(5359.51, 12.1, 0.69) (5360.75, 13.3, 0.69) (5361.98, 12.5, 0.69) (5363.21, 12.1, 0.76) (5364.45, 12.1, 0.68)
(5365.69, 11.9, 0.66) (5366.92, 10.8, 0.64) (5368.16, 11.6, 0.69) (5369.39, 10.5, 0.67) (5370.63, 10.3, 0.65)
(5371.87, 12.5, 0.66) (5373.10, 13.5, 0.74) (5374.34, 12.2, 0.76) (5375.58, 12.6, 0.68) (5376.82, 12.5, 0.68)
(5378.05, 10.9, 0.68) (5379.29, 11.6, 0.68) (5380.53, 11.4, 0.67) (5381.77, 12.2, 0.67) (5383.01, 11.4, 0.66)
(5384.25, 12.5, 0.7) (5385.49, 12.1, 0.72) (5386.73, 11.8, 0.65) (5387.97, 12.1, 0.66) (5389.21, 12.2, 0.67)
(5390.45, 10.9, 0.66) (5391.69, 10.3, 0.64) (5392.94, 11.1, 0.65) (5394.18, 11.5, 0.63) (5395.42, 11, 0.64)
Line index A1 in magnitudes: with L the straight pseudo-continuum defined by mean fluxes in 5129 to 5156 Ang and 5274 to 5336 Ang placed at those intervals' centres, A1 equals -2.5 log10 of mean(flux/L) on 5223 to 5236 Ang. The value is 0.08 mag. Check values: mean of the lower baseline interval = 11.2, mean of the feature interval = 10.7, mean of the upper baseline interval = 11.9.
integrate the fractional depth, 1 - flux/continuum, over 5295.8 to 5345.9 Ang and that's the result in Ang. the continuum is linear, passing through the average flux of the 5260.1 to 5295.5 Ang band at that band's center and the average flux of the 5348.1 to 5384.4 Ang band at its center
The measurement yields -0.4 Ang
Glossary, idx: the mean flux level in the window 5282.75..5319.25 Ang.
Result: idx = 12.2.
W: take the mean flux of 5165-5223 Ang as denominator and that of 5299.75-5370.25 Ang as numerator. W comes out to 1.2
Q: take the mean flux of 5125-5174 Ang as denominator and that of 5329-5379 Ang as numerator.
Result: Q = 1.1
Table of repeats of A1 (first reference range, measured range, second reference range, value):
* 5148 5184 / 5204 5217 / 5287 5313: -0.05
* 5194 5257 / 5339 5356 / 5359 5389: 0.00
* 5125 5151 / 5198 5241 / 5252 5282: -0.01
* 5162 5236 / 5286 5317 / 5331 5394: -0.08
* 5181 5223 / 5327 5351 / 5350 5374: 0.04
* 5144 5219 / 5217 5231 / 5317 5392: -0.01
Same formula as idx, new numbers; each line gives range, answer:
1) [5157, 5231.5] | 10.4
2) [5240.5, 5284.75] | 11.3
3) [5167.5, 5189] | 9.41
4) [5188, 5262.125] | 11.3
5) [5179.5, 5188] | 8.98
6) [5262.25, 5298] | 11.3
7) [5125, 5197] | 10.4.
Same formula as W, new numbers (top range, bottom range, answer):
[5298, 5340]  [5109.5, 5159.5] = 1.05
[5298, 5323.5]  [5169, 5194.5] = 1.27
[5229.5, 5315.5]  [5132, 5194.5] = 1.13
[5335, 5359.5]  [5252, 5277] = 1.10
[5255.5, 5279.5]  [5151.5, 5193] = 1.11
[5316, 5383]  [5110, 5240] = 1.09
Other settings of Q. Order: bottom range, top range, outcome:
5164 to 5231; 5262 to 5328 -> 1.12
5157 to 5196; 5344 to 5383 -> 1.23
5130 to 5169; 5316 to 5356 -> 1.07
